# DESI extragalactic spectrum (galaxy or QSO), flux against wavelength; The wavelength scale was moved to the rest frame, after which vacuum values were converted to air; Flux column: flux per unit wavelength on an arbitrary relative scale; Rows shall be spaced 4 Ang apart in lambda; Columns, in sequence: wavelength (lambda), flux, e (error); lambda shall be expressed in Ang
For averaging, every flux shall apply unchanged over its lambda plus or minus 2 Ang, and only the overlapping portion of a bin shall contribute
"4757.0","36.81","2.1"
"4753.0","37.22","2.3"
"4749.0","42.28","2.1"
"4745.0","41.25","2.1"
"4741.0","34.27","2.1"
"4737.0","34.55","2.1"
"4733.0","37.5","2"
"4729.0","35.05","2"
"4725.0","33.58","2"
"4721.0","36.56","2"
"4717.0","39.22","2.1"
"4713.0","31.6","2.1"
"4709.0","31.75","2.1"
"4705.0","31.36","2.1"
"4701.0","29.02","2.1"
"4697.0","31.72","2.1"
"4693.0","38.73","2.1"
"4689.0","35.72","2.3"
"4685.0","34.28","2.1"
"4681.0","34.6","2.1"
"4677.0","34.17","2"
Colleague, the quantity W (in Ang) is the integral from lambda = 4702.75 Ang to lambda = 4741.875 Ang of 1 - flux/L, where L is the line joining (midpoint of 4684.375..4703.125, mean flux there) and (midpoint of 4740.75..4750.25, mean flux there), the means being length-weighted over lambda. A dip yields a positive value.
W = 2.8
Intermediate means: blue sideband 33.8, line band 34.5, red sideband 39.9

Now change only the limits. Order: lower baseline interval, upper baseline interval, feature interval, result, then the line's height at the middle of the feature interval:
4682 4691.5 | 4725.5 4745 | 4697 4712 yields 1.9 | 35.4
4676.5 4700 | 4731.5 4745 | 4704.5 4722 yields 0.6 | 35.4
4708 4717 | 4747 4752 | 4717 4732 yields 0.0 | 35.9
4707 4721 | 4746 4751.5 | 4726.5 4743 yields 1.5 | 38.8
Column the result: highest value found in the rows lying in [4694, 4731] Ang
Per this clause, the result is 39.22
